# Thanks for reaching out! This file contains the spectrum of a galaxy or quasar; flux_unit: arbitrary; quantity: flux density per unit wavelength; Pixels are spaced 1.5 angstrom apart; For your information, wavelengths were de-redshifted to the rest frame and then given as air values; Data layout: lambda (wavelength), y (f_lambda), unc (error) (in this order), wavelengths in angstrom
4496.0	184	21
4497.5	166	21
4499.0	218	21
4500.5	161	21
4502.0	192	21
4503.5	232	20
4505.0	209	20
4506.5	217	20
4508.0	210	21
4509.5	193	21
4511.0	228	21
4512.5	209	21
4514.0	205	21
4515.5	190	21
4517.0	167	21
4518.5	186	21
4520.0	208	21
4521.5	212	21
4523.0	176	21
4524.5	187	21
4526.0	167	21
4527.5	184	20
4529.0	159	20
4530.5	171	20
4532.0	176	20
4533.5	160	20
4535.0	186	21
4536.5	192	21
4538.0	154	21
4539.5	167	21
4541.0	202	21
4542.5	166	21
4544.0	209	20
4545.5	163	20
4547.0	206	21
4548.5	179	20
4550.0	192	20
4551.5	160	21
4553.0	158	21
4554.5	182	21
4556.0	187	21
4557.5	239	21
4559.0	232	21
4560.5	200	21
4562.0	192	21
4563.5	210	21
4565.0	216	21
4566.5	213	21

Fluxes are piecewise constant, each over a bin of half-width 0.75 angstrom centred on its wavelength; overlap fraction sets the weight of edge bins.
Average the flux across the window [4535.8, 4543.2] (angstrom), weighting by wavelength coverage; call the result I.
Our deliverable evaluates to 176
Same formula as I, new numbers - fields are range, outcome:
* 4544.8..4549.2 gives 183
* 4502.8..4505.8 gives 220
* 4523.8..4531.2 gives 174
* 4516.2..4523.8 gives 190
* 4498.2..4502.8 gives 191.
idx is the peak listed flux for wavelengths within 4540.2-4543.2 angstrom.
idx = 202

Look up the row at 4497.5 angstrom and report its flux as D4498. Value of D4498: 166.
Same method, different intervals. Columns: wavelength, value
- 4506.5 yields 217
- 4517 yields 167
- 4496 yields 184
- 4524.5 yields 187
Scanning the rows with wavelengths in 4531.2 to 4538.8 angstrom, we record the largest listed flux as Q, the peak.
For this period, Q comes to 192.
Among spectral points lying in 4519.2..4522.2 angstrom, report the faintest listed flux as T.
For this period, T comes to 208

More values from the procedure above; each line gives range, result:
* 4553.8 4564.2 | 182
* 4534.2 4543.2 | 154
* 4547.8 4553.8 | 158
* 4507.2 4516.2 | 190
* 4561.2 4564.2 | 192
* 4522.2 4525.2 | 176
